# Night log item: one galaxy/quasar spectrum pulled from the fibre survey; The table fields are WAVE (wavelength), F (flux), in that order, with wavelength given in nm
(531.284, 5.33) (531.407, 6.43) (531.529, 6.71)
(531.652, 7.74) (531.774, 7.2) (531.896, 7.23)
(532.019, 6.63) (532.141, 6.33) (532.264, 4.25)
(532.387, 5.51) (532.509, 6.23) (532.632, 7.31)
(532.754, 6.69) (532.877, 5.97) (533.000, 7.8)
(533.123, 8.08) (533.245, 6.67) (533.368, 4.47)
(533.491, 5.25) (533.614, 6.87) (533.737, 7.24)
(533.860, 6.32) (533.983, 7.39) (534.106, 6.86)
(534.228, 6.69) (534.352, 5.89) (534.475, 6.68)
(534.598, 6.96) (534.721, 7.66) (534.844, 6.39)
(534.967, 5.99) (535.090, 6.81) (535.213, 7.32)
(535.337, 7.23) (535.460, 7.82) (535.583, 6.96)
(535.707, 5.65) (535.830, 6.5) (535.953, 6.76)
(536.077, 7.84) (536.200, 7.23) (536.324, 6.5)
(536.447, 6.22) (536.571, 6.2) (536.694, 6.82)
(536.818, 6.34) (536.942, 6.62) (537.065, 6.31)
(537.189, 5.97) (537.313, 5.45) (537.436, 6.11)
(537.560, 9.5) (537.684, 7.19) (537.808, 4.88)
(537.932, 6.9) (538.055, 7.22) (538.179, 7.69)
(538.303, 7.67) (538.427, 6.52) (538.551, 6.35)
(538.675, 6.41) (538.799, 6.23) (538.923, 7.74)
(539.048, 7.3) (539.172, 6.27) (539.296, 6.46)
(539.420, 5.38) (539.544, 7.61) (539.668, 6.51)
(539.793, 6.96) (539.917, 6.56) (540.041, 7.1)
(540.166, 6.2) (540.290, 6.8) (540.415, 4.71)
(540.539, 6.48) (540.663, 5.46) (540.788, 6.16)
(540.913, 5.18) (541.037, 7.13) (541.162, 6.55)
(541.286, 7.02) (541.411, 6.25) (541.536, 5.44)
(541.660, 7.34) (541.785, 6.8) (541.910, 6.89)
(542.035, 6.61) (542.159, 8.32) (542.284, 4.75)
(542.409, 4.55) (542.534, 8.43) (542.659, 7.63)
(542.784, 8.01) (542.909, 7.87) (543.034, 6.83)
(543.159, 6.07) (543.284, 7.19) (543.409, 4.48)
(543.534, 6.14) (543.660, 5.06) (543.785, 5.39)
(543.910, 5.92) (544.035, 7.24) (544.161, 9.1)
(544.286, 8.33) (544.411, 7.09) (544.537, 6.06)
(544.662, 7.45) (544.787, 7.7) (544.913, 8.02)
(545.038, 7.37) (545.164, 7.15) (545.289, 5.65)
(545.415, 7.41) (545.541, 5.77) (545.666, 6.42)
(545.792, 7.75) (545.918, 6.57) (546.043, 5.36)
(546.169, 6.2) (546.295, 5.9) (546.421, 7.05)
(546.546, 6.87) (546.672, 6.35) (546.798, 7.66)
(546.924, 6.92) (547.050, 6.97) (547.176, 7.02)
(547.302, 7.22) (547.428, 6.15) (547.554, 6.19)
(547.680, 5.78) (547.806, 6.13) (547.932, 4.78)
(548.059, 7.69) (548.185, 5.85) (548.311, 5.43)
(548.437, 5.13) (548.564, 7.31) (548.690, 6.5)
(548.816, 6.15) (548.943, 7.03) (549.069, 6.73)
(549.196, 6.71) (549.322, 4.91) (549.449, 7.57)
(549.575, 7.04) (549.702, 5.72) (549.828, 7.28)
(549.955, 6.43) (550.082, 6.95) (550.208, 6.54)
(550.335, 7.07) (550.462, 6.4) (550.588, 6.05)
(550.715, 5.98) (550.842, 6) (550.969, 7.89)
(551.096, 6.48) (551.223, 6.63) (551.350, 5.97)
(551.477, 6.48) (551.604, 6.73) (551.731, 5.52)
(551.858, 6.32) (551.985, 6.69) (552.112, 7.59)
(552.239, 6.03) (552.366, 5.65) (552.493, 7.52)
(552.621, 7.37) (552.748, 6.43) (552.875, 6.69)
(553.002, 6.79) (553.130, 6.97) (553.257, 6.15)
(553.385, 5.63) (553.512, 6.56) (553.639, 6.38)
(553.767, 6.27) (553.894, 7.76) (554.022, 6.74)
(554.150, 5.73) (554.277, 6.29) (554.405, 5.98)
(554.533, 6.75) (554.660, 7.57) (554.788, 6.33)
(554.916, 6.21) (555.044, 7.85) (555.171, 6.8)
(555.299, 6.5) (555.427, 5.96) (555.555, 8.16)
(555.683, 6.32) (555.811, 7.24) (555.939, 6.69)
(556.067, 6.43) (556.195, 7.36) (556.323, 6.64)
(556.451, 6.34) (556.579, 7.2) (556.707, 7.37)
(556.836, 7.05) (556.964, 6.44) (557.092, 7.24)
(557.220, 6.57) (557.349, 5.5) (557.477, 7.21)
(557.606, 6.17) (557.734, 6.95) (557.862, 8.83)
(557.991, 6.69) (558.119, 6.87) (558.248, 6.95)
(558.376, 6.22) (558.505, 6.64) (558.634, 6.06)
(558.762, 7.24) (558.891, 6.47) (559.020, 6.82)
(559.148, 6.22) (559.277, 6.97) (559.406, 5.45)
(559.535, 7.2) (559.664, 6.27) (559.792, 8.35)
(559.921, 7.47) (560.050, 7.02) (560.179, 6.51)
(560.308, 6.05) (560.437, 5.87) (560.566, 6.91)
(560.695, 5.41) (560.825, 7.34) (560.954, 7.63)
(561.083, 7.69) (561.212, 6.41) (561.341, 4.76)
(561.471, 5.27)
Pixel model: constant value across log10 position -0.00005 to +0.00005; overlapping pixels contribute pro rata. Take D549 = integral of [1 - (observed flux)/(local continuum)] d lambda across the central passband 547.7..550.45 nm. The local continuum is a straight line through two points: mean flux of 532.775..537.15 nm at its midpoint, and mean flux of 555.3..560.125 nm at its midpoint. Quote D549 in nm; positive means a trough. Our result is 0.14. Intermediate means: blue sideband 6.69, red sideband 6.82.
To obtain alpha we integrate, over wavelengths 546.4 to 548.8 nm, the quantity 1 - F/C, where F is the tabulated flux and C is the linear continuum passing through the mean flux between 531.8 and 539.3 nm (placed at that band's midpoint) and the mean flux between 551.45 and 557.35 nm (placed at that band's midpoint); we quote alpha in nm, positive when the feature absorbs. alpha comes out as 0.08 nm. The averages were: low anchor 6.67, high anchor 6.67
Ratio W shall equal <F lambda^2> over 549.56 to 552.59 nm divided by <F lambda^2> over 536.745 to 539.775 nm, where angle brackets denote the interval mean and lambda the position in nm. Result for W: 1.02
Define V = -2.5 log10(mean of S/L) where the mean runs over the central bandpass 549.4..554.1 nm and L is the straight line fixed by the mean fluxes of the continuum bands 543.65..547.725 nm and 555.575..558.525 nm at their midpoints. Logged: 0.04 mag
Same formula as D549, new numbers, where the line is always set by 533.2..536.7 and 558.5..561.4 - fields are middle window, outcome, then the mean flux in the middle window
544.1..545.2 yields -0.16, 7.6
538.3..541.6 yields 0.11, 6.44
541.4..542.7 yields 0.00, 6.64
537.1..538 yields 0.01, 6.57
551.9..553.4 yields 0.00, 6.65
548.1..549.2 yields 0.05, 6.32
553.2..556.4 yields 0.00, 6.65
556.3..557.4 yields -0.01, 6.72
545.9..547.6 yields 0.01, 6.61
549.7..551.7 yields 0.03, 6.55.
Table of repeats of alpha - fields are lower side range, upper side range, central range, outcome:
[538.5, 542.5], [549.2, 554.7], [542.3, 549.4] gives -0.13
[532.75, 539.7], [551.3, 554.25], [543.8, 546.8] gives -0.13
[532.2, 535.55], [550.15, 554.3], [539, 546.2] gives -0.07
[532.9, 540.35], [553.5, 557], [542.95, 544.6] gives 0.04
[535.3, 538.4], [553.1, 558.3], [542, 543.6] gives 0.02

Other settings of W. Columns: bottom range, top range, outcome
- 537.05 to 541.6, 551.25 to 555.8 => 1.06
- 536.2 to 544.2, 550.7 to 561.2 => 1.08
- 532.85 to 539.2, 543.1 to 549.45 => 1.01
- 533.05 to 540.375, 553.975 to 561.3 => 1.09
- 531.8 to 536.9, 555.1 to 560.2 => 1.12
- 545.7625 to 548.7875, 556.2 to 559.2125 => 1.09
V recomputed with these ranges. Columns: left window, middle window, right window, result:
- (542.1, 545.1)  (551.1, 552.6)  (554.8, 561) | 0.05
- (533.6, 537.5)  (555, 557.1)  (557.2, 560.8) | -0.04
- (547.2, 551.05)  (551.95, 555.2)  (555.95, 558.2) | 0.01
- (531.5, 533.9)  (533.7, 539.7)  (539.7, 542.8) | -0.04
